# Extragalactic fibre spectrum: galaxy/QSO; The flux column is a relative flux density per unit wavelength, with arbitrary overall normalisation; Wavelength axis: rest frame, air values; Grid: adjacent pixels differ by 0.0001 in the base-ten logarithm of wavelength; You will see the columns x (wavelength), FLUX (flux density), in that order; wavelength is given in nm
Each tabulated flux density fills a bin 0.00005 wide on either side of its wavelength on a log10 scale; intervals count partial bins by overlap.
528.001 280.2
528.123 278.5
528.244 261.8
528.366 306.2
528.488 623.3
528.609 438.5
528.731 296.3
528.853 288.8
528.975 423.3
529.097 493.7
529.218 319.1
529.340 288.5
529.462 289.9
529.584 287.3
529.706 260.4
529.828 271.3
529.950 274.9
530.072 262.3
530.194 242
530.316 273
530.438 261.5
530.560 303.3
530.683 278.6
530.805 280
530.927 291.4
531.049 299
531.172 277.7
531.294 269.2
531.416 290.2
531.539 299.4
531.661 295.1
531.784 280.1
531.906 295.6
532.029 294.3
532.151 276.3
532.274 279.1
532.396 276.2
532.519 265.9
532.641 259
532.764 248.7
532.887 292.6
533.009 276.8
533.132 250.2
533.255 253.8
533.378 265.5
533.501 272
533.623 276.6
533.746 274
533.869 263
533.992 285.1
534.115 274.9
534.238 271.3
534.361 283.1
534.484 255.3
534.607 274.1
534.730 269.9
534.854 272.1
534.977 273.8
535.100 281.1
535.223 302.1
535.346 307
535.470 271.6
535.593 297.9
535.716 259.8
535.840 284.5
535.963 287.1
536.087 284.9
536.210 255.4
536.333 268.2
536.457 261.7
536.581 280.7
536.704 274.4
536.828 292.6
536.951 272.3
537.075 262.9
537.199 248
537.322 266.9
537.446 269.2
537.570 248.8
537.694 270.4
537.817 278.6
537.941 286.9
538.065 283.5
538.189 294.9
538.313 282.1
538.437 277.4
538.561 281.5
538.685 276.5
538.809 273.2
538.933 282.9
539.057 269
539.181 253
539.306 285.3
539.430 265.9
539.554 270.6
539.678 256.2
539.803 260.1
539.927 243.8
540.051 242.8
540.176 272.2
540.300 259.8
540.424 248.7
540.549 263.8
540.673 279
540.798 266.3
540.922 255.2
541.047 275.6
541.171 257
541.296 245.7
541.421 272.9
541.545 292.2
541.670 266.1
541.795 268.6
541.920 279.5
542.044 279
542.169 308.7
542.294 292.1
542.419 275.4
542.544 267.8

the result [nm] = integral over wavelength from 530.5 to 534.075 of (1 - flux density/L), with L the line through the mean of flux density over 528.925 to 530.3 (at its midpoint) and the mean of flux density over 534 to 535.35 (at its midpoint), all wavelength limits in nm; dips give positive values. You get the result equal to 0.17 nm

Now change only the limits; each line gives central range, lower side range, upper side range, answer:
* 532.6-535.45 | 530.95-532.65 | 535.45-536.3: 0.072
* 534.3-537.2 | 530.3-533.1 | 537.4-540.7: -0.020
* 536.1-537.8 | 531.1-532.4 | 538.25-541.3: 0.031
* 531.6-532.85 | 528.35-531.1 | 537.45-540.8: 0.119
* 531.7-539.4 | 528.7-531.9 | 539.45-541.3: 0.069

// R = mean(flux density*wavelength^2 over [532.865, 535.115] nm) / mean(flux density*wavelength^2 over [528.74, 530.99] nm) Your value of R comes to 0.9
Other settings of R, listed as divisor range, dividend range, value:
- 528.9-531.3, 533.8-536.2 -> 0.95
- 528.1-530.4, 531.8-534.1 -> 0.85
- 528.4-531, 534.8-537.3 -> 0.88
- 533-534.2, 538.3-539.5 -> 1.04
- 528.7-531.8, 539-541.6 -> 0.92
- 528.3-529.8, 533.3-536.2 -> 0.79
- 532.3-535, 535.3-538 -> 1.03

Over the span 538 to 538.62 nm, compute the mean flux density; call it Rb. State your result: 284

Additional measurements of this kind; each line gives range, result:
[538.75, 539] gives 278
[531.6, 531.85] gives 288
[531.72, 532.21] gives 287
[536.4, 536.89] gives 278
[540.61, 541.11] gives 269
